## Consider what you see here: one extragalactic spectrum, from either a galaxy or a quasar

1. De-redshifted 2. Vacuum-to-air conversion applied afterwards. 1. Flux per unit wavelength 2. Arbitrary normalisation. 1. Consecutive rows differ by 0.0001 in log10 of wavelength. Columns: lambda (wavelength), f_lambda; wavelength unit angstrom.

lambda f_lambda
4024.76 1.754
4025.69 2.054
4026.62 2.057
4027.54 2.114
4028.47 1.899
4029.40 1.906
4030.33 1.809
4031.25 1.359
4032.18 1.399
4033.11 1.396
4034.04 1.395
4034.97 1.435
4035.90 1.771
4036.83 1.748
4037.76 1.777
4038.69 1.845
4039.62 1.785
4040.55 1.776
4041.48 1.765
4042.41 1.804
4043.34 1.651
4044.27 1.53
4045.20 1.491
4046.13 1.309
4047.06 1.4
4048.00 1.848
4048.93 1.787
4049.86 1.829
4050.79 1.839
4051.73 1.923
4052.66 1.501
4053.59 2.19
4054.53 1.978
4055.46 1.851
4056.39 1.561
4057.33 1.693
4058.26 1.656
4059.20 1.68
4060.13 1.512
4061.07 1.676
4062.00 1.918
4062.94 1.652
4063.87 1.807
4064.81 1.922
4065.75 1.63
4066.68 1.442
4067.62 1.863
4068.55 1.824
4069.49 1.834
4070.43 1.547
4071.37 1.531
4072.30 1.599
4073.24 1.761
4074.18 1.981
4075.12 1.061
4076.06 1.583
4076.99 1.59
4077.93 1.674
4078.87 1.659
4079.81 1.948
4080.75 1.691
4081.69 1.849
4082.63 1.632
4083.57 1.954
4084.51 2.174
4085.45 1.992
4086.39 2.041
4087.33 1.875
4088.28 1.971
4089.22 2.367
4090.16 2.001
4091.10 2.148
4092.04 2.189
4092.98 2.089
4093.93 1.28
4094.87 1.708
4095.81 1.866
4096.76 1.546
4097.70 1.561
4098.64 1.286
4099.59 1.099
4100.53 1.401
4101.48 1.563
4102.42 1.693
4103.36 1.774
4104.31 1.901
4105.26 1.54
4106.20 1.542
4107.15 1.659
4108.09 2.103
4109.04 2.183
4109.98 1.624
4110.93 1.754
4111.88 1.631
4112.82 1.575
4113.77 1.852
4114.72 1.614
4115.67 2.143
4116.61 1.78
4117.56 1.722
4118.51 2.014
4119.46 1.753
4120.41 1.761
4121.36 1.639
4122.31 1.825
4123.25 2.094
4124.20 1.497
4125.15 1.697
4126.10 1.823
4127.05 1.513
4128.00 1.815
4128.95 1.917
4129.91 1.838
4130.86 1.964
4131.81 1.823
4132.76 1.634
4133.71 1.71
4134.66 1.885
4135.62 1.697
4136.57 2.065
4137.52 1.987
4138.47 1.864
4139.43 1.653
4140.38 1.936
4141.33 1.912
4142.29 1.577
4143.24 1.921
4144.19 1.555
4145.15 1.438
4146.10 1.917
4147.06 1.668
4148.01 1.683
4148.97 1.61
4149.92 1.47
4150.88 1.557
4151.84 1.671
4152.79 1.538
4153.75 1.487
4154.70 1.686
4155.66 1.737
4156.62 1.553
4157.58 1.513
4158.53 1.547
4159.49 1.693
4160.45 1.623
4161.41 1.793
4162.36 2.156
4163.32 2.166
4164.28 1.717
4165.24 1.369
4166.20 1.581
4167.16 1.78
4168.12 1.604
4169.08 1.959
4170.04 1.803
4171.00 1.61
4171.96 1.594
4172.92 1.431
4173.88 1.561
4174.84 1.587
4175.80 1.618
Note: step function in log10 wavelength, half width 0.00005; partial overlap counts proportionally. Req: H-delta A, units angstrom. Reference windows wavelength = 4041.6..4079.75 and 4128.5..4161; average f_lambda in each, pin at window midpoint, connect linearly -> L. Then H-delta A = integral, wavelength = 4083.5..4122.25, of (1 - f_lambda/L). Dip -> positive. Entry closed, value -1.9 angstrom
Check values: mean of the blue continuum 1.69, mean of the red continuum 1.71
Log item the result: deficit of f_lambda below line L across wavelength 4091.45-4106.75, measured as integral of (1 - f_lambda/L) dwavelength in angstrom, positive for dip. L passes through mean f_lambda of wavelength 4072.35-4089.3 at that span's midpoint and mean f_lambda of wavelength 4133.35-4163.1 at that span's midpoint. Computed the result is 1.3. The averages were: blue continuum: 1.8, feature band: 1.63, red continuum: 1.72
